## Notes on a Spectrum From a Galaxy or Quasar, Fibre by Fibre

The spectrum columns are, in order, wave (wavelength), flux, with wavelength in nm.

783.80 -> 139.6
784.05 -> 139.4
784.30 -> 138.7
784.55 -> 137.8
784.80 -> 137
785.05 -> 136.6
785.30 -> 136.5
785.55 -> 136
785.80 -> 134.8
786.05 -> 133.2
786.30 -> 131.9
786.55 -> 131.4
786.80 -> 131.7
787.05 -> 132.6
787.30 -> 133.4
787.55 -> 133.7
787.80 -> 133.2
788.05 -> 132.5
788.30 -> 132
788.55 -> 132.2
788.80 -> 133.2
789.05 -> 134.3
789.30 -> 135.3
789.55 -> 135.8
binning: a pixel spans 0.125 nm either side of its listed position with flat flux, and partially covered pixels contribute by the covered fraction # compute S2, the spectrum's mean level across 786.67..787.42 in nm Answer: 133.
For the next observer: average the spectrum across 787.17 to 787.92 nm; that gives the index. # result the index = 133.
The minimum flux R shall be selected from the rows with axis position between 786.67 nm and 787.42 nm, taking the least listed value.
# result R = 131.7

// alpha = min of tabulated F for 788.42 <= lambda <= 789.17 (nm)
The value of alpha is 132.2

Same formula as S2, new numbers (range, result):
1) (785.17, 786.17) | 135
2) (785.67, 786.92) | 133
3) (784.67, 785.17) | 137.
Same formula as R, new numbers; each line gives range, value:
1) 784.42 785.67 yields 136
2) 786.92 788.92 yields 132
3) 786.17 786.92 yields 131.4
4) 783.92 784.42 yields 138.7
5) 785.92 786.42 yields 131.9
